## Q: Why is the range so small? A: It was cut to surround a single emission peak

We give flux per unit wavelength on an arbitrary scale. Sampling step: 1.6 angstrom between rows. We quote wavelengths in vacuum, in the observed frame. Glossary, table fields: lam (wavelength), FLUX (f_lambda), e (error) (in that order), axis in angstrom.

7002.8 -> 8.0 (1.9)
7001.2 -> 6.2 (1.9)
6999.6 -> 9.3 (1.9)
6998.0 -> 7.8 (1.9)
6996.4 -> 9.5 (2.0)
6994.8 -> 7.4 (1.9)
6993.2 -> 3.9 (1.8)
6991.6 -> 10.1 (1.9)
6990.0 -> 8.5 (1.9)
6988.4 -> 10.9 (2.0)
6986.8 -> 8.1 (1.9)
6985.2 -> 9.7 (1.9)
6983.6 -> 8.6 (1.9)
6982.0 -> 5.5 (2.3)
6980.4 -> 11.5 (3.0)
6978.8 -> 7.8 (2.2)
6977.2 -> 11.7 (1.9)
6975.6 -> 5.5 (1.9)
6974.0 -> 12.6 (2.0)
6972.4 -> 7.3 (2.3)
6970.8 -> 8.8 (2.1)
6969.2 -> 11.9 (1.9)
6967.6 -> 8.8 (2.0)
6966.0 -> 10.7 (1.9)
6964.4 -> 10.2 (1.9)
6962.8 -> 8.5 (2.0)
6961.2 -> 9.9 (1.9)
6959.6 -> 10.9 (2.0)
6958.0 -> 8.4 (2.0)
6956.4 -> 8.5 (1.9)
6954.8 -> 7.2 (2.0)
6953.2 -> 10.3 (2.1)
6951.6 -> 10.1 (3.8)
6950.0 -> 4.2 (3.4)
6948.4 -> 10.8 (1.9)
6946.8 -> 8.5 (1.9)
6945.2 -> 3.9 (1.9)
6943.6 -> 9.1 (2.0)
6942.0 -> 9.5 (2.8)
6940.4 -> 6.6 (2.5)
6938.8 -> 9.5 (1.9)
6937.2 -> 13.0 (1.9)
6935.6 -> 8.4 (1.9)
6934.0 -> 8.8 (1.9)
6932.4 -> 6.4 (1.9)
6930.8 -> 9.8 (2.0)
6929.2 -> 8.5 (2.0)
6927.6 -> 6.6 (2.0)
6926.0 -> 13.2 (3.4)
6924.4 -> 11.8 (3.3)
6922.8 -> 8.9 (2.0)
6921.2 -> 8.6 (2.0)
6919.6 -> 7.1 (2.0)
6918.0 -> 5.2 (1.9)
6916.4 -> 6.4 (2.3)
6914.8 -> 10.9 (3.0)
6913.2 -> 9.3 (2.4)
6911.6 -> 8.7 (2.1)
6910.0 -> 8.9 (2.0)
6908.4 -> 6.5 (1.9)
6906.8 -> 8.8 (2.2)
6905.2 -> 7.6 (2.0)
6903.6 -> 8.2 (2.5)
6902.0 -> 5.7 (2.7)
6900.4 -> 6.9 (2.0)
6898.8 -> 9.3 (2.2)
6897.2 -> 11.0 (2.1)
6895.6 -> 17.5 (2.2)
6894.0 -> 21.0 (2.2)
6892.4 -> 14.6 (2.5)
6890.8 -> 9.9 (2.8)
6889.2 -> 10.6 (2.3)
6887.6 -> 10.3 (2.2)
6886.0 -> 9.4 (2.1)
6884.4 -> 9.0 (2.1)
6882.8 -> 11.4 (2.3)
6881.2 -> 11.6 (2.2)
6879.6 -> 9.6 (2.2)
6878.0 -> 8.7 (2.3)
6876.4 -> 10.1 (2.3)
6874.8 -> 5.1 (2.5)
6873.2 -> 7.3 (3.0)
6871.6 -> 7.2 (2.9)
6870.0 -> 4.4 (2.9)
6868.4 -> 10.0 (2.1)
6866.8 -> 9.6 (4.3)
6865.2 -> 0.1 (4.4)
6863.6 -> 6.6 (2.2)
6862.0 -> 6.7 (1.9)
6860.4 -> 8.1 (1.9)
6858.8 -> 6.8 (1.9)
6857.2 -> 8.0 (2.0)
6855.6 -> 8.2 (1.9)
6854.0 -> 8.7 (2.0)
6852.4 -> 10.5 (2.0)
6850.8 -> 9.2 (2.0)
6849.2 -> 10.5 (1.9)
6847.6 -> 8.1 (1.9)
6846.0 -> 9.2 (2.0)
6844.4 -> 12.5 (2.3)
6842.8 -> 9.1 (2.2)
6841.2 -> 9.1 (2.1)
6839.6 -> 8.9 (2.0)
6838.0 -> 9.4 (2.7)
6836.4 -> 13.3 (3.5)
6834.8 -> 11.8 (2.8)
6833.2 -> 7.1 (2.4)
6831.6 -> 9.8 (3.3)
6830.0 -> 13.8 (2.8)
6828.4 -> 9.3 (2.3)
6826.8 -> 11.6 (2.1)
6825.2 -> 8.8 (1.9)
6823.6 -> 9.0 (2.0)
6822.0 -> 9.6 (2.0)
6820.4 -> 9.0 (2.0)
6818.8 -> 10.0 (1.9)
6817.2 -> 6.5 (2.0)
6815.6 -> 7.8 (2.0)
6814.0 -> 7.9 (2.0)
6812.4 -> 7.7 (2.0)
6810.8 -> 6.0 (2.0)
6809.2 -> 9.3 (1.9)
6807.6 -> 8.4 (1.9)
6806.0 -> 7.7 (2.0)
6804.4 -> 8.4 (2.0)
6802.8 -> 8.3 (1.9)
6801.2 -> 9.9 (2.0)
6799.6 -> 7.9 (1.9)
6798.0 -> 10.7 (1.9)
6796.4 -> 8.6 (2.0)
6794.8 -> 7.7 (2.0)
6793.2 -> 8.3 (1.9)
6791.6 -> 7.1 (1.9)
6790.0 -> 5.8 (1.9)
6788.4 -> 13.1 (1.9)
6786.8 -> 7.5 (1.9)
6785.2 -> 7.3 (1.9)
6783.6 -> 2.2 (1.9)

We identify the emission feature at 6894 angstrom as [O III] 5007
